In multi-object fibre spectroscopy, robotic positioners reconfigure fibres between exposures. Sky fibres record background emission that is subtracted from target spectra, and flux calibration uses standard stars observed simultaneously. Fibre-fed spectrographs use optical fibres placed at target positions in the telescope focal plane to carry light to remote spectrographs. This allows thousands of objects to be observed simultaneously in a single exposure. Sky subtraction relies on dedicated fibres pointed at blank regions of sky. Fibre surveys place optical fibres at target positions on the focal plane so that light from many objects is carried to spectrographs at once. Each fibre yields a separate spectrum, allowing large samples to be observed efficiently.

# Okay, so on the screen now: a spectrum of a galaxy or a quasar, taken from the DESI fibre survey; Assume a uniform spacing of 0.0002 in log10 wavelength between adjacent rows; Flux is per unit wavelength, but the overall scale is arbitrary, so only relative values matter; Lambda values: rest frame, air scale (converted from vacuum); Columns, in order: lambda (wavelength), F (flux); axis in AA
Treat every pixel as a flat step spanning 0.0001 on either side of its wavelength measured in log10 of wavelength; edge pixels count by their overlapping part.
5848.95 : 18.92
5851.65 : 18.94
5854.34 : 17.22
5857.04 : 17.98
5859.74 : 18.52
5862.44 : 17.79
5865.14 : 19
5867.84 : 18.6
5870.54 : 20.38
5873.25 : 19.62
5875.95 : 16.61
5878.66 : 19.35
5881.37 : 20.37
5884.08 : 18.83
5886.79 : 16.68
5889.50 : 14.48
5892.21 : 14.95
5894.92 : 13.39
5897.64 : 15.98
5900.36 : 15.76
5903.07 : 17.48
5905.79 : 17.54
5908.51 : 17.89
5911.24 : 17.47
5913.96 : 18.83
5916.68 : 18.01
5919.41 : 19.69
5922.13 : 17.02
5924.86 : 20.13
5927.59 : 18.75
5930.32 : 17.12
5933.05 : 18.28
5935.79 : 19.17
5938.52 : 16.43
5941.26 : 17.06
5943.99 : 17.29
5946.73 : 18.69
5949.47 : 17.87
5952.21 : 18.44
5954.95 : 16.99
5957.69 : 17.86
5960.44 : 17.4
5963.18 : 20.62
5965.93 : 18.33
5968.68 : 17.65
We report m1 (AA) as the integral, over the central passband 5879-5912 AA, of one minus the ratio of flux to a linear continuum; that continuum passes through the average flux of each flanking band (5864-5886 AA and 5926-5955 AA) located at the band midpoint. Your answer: 3.3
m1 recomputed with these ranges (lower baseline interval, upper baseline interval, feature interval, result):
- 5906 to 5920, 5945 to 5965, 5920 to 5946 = 0.36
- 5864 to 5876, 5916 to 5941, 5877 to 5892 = 0.95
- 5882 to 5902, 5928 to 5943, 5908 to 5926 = -1.60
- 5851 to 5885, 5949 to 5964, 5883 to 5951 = 3.66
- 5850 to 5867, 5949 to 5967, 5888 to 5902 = 2.51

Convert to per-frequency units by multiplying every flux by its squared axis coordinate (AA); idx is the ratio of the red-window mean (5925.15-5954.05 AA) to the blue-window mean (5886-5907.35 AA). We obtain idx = 1.16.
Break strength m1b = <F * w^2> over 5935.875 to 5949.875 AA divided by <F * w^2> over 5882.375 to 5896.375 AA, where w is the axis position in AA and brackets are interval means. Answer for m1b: 1.14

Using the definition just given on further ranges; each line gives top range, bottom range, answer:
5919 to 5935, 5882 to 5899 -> 1.17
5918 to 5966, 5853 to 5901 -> 1.06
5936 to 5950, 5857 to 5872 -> 0.96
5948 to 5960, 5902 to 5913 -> 1.02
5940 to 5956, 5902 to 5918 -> 1.01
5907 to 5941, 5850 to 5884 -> 0.99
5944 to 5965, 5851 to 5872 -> 1.01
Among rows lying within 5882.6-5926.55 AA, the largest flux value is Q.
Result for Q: 20.13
